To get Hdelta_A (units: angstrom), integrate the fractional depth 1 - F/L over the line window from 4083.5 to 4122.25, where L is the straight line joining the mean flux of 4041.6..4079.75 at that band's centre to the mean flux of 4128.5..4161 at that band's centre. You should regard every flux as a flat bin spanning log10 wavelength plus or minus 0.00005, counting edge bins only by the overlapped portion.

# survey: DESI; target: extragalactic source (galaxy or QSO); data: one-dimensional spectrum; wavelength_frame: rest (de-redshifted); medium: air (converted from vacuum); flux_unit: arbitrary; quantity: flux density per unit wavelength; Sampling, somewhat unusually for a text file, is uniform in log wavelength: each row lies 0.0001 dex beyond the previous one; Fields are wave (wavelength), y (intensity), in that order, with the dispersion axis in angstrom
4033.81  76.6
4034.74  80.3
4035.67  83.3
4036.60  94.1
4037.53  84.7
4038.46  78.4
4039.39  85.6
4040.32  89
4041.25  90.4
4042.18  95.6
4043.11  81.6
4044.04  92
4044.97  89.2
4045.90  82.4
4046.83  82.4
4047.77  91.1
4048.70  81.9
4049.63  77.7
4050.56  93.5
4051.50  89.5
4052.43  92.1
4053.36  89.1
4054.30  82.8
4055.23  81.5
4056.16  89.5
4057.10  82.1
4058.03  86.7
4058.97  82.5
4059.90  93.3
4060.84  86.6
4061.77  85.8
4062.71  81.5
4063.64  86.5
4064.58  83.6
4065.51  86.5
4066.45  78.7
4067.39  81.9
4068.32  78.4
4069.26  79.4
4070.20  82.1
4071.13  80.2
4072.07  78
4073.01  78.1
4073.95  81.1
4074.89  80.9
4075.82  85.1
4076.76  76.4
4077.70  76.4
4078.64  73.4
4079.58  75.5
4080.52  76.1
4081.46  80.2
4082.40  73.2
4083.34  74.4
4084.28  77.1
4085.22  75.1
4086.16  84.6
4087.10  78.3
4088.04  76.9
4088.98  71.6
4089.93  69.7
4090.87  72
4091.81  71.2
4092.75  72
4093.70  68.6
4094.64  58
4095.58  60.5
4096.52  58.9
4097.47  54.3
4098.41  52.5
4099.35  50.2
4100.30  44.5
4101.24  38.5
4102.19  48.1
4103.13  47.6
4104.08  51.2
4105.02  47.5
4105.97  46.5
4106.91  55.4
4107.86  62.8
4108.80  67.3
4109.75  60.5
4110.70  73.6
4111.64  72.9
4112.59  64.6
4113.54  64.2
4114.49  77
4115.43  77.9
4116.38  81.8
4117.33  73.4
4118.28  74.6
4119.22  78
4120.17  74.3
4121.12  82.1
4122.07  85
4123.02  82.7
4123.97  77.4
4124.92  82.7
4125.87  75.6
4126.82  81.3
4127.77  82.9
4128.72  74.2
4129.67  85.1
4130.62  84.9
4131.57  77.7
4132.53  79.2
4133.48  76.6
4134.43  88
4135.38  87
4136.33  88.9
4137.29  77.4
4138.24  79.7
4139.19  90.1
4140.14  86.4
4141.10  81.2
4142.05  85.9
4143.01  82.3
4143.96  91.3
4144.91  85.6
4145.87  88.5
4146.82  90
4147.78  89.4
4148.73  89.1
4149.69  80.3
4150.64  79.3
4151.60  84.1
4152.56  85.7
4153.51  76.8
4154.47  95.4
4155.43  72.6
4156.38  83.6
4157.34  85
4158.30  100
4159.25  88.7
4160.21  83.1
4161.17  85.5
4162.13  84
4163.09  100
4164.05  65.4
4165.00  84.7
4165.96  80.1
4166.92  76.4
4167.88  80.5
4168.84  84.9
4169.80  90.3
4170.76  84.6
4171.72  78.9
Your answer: 8.5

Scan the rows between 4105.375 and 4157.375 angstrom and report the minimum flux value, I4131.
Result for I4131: 46.5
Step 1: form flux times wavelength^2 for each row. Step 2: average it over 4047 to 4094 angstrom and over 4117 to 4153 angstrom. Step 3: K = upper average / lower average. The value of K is 1.1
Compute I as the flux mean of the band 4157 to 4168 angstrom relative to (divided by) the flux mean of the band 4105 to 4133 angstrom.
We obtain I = 1.1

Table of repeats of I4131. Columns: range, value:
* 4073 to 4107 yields 38.5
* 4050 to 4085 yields 73.2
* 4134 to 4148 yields 77.4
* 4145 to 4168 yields 65.4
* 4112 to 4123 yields 64.2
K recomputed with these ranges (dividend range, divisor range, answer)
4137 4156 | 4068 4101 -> 1.21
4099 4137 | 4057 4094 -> 0.91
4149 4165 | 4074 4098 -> 1.20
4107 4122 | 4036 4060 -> 0.86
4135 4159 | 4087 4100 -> 1.36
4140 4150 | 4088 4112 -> 1.49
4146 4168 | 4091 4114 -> 1.49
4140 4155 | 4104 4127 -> 1.22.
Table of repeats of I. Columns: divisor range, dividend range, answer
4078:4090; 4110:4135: 1.02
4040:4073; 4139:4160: 1.01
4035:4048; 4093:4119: 0.70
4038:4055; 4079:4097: 0.83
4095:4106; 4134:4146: 1.70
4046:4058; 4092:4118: 0.70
